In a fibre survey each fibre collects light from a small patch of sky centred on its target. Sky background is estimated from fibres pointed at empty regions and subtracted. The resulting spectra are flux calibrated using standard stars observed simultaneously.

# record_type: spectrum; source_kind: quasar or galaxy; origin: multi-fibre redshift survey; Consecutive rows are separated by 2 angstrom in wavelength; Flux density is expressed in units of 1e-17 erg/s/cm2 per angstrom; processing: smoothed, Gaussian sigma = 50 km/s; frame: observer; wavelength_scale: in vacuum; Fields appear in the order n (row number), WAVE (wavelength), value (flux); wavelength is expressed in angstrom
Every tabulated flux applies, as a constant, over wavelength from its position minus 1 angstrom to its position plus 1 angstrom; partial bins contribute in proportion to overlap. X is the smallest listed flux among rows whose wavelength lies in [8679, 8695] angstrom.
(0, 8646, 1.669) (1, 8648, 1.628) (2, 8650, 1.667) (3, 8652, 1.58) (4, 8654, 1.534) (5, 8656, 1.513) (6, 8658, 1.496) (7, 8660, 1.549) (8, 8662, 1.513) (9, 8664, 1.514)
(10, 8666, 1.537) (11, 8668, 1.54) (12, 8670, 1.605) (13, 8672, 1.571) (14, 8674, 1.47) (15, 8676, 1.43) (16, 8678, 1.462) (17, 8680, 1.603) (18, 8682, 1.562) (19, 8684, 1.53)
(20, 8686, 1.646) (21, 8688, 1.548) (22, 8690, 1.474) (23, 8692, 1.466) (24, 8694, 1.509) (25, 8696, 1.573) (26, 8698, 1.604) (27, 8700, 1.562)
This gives 1.466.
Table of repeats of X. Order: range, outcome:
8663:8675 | 1.47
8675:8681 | 1.43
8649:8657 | 1.513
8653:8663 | 1.496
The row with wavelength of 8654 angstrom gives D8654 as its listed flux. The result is 1.534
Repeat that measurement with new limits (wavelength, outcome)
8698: 1.604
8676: 1.43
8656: 1.513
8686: 1.646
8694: 1.509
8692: 1.466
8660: 1.549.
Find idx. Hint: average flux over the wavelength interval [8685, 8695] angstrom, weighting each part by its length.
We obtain 1.53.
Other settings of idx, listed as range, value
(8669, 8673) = 1.59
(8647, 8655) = 1.6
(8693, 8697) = 1.54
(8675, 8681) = 1.5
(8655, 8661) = 1.52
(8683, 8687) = 1.59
